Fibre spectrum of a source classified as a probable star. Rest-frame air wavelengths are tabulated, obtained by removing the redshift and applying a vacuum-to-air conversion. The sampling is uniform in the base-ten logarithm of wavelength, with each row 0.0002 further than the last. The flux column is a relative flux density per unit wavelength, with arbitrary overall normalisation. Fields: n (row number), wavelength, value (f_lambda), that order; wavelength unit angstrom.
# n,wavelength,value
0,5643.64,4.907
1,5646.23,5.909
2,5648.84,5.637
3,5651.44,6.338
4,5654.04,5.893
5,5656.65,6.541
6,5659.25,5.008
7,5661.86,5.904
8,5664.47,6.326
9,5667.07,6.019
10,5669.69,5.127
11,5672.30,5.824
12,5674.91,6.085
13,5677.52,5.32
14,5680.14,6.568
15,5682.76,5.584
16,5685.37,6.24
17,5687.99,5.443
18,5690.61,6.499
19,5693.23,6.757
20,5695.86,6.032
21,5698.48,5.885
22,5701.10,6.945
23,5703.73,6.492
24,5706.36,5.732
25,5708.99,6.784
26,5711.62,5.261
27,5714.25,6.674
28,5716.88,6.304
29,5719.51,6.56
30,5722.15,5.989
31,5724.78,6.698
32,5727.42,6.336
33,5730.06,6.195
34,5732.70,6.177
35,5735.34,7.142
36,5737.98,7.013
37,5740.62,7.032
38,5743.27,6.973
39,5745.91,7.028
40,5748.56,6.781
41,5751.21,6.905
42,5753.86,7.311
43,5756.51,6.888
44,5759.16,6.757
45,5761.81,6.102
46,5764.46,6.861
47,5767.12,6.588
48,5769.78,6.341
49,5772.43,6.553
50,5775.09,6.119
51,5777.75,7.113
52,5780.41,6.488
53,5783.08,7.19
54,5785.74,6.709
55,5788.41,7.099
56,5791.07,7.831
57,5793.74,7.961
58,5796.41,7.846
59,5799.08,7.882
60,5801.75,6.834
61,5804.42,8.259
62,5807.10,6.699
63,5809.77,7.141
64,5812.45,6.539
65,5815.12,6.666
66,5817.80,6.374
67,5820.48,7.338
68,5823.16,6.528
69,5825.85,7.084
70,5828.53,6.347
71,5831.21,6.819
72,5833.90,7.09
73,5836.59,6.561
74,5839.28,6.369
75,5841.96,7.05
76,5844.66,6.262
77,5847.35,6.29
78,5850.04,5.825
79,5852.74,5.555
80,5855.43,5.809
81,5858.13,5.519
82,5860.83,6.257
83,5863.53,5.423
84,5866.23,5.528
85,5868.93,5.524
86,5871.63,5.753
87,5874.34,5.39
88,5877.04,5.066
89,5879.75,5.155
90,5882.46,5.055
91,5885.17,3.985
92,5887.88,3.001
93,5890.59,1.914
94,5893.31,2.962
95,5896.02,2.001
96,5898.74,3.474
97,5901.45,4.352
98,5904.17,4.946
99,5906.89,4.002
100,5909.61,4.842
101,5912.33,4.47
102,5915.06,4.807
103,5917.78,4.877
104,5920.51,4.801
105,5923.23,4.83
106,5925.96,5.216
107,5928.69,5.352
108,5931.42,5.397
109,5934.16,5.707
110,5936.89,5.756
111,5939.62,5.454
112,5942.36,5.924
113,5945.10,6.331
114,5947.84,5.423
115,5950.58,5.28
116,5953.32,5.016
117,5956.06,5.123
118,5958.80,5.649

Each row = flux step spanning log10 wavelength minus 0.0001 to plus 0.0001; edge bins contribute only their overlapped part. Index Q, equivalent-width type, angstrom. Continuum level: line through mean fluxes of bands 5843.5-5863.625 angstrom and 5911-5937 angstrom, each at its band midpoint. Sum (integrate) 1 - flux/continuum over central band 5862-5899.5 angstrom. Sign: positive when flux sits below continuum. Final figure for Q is 8.6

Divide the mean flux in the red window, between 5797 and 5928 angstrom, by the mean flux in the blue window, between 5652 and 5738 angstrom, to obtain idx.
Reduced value 0.90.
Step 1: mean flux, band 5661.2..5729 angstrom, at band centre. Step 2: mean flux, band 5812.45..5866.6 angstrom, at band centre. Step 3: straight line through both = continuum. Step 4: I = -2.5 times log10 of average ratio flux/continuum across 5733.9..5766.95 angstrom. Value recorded -0.11 mag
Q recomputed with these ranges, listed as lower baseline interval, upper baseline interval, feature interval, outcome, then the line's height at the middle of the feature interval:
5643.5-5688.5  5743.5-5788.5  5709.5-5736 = 0.1 angstrom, 6.36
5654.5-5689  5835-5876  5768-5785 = -2.1 angstrom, 5.9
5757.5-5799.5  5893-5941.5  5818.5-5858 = -3.2 angstrom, 5.97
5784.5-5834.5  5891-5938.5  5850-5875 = 0.6 angstrom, 5.81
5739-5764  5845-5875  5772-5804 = -3.5 angstrom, 6.49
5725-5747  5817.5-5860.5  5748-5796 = -1.9 angstrom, 6.62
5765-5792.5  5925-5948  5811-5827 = -0.6 angstrom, 6.51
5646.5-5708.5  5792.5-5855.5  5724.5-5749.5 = -1.6 angstrom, 6.34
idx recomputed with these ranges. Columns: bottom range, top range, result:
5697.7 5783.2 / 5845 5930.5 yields 0.73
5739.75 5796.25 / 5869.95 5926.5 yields 0.63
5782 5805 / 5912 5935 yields 0.68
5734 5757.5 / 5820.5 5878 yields 0.87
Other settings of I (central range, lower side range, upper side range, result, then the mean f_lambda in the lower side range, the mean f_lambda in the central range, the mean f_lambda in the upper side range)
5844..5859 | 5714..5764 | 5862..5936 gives -0.13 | 6.68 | 5.87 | 4.6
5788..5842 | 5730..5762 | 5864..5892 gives -0.23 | 6.84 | 7.06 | 4.66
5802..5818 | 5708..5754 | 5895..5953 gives -0.18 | 6.6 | 6.98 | 4.94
